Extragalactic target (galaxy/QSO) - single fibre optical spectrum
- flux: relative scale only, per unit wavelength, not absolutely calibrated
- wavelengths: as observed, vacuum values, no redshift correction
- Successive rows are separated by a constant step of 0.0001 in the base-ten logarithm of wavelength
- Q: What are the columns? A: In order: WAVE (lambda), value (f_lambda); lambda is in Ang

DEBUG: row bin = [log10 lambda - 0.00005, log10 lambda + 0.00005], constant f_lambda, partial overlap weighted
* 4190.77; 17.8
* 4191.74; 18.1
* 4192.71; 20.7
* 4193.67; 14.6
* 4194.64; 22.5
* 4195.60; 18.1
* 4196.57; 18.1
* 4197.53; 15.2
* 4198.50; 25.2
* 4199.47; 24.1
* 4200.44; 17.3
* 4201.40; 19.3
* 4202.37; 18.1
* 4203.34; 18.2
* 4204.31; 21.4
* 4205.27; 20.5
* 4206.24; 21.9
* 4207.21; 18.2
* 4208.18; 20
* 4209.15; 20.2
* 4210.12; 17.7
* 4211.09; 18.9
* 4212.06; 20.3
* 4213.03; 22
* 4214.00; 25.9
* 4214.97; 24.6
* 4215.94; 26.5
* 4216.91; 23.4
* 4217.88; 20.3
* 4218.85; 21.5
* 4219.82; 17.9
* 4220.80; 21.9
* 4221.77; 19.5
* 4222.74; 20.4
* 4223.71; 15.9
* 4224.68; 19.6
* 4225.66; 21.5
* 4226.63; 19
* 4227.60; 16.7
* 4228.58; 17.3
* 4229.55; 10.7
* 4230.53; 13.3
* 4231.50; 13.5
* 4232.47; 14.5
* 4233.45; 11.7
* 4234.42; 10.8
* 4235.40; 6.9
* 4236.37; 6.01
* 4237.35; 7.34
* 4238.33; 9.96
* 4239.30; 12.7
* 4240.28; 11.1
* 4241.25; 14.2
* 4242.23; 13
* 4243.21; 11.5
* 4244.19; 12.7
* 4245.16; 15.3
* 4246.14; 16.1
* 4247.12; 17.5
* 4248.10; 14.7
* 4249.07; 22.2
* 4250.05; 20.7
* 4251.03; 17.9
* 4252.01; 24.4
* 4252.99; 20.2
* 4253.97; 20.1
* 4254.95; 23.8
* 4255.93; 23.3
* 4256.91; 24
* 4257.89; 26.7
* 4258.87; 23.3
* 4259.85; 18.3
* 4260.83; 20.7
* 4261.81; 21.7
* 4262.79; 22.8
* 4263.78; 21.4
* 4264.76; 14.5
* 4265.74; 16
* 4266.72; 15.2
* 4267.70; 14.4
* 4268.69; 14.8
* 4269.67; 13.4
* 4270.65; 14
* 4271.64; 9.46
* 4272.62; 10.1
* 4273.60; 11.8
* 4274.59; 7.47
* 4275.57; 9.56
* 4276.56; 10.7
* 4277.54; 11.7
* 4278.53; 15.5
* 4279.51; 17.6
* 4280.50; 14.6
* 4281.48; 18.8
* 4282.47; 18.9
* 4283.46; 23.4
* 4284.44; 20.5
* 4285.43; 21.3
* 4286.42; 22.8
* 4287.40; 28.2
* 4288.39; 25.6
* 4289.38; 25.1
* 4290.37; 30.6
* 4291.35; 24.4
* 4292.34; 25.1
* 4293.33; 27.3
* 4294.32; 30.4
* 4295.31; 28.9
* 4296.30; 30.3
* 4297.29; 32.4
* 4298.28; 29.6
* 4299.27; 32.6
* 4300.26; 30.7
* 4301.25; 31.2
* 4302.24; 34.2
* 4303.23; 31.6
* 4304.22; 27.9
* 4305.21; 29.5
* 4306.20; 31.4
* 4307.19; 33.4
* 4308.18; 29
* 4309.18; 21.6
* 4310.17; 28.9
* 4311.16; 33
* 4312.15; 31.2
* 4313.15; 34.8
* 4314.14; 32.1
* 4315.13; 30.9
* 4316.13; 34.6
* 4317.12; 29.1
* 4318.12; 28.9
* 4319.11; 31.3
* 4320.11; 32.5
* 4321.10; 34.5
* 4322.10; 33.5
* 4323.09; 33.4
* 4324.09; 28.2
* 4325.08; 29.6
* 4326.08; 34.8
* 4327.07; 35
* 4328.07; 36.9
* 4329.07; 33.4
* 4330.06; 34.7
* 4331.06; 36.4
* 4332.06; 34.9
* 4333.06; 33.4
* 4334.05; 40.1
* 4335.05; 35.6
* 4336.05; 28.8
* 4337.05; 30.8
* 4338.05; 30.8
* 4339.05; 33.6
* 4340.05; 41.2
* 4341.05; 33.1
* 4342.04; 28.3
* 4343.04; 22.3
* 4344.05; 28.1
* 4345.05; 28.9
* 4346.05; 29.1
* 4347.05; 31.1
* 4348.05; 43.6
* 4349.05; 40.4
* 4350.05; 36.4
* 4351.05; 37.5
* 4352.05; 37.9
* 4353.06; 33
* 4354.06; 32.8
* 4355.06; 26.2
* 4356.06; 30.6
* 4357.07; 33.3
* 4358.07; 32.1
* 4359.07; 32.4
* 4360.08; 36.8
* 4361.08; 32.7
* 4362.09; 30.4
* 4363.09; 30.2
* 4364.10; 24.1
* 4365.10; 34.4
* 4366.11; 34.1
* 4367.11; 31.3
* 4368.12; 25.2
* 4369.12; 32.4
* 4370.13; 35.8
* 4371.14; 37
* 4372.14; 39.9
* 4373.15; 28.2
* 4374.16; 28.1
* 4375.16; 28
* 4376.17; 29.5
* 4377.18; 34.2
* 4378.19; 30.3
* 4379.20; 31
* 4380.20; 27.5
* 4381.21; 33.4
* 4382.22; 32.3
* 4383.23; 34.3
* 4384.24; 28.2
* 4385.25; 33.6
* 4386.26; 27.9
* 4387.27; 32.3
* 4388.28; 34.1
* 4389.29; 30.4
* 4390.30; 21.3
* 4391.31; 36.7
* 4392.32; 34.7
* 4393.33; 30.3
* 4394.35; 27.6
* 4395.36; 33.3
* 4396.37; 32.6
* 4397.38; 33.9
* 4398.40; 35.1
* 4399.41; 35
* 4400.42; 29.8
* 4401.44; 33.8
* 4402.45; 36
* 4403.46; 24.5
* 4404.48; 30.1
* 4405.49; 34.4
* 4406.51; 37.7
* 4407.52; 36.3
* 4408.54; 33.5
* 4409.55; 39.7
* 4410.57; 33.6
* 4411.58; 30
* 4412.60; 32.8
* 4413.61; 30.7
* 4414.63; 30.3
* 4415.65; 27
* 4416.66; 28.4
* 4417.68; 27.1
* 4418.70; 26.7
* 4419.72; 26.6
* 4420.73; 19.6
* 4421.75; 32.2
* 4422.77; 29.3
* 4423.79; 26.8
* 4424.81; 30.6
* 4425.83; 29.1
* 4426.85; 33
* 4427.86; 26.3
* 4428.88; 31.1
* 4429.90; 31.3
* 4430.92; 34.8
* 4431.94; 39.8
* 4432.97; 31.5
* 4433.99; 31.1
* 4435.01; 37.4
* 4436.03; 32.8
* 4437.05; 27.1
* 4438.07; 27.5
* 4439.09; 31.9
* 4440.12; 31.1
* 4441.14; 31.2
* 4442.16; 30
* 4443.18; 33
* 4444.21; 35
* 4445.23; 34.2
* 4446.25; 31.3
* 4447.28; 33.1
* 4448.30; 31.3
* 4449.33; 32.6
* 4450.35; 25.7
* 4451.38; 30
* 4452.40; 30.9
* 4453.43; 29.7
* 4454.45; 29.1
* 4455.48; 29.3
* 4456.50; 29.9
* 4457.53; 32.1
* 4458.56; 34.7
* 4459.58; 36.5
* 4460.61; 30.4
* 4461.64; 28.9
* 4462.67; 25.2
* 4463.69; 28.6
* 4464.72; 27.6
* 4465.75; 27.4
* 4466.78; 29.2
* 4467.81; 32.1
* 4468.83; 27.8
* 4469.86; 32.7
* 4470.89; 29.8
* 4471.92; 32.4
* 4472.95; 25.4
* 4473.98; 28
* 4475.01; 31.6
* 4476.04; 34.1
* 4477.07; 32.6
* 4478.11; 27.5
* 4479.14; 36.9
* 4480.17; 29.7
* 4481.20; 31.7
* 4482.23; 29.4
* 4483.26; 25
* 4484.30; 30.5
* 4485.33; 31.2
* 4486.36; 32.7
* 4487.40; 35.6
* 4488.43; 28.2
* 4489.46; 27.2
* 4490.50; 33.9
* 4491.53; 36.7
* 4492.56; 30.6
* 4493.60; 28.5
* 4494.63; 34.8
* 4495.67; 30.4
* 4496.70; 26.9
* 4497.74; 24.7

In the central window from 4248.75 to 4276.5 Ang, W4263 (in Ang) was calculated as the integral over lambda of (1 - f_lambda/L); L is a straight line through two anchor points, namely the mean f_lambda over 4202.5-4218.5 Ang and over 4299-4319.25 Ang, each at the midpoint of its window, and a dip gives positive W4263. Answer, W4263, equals 8.8 Ang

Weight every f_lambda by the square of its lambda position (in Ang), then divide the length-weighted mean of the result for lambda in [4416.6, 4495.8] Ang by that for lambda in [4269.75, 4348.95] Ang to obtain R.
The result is 1.17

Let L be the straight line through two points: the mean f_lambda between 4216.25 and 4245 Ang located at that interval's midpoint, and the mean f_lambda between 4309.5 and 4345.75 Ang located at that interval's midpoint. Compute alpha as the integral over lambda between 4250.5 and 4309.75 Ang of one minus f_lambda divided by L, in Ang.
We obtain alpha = 4.7 Ang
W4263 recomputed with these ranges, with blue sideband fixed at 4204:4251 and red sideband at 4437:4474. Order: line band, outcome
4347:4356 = -4.12 Ang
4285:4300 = -4.91 Ang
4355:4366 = -2.95 Ang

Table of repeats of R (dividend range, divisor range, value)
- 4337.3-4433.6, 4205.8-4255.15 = 1.97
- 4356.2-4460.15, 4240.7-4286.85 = 1.95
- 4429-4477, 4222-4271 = 2.06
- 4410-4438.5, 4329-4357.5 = 0.94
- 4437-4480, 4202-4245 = 2.01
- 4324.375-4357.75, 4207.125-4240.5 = 2.06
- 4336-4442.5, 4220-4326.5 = 1.54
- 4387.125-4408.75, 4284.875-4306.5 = 1.19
